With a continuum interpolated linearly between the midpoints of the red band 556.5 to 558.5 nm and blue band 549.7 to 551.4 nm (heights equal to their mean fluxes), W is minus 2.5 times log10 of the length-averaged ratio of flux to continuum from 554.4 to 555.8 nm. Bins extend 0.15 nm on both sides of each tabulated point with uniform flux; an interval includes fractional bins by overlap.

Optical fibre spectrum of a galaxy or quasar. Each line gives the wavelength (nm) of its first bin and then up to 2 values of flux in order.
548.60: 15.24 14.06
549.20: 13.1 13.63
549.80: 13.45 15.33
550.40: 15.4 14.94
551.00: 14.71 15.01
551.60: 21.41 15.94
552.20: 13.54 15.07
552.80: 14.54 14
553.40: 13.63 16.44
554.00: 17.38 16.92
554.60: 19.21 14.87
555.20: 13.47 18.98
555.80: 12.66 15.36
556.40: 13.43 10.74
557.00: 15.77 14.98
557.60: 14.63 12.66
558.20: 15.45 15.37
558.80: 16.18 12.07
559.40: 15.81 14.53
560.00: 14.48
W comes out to -0.13 mag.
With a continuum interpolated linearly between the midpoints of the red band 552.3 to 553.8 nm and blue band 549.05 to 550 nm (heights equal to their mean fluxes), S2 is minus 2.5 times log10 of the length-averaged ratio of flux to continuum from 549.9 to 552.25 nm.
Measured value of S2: -0.13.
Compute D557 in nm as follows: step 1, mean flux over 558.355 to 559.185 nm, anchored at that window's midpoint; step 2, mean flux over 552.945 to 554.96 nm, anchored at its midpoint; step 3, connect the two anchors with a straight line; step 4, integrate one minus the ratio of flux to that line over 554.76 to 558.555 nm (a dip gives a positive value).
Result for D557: 0.21 nm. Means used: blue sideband 16.1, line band 14.5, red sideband 14.7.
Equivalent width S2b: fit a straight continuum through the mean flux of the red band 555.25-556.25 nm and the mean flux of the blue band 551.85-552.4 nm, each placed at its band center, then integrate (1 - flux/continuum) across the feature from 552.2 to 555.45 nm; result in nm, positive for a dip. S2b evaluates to -0.13 nm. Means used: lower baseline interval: 14.6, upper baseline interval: 15.4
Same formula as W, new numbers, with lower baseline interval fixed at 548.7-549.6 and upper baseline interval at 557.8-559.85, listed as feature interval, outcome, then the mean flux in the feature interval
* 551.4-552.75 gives -0.17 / 16.3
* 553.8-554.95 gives -0.21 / 17.3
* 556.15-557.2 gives 0.06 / 13.6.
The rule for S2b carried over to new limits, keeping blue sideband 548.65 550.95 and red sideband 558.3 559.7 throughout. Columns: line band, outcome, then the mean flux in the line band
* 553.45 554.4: -0.131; 16.6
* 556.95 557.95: 0.013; 14.6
